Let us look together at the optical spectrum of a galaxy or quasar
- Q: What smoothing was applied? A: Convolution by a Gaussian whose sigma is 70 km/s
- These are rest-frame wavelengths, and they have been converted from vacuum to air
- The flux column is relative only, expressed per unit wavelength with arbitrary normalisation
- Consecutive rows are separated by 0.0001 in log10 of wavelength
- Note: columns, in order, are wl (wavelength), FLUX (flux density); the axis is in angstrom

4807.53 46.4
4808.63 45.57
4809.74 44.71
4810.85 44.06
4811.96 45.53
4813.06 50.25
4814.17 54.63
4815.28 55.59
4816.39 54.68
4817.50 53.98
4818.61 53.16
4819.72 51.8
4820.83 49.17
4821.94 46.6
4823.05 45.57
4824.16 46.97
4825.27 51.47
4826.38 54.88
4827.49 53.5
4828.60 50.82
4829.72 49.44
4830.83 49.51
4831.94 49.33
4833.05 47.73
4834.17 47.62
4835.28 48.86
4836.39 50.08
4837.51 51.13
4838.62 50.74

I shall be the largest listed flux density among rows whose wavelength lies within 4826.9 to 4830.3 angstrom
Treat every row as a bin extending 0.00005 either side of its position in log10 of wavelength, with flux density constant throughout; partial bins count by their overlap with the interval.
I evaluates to 53.5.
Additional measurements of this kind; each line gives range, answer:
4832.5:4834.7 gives 47.73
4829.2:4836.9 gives 50.08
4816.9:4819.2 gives 53.98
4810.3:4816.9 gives 55.59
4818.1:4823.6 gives 53.16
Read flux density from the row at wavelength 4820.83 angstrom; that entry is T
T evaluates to 49.17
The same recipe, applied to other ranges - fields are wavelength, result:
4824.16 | 46.97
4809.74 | 44.71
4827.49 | 53.5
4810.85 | 44.06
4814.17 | 54.63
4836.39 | 50.08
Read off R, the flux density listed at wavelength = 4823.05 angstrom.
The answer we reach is 45.57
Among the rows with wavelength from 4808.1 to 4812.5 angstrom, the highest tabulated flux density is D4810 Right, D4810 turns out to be 45.57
